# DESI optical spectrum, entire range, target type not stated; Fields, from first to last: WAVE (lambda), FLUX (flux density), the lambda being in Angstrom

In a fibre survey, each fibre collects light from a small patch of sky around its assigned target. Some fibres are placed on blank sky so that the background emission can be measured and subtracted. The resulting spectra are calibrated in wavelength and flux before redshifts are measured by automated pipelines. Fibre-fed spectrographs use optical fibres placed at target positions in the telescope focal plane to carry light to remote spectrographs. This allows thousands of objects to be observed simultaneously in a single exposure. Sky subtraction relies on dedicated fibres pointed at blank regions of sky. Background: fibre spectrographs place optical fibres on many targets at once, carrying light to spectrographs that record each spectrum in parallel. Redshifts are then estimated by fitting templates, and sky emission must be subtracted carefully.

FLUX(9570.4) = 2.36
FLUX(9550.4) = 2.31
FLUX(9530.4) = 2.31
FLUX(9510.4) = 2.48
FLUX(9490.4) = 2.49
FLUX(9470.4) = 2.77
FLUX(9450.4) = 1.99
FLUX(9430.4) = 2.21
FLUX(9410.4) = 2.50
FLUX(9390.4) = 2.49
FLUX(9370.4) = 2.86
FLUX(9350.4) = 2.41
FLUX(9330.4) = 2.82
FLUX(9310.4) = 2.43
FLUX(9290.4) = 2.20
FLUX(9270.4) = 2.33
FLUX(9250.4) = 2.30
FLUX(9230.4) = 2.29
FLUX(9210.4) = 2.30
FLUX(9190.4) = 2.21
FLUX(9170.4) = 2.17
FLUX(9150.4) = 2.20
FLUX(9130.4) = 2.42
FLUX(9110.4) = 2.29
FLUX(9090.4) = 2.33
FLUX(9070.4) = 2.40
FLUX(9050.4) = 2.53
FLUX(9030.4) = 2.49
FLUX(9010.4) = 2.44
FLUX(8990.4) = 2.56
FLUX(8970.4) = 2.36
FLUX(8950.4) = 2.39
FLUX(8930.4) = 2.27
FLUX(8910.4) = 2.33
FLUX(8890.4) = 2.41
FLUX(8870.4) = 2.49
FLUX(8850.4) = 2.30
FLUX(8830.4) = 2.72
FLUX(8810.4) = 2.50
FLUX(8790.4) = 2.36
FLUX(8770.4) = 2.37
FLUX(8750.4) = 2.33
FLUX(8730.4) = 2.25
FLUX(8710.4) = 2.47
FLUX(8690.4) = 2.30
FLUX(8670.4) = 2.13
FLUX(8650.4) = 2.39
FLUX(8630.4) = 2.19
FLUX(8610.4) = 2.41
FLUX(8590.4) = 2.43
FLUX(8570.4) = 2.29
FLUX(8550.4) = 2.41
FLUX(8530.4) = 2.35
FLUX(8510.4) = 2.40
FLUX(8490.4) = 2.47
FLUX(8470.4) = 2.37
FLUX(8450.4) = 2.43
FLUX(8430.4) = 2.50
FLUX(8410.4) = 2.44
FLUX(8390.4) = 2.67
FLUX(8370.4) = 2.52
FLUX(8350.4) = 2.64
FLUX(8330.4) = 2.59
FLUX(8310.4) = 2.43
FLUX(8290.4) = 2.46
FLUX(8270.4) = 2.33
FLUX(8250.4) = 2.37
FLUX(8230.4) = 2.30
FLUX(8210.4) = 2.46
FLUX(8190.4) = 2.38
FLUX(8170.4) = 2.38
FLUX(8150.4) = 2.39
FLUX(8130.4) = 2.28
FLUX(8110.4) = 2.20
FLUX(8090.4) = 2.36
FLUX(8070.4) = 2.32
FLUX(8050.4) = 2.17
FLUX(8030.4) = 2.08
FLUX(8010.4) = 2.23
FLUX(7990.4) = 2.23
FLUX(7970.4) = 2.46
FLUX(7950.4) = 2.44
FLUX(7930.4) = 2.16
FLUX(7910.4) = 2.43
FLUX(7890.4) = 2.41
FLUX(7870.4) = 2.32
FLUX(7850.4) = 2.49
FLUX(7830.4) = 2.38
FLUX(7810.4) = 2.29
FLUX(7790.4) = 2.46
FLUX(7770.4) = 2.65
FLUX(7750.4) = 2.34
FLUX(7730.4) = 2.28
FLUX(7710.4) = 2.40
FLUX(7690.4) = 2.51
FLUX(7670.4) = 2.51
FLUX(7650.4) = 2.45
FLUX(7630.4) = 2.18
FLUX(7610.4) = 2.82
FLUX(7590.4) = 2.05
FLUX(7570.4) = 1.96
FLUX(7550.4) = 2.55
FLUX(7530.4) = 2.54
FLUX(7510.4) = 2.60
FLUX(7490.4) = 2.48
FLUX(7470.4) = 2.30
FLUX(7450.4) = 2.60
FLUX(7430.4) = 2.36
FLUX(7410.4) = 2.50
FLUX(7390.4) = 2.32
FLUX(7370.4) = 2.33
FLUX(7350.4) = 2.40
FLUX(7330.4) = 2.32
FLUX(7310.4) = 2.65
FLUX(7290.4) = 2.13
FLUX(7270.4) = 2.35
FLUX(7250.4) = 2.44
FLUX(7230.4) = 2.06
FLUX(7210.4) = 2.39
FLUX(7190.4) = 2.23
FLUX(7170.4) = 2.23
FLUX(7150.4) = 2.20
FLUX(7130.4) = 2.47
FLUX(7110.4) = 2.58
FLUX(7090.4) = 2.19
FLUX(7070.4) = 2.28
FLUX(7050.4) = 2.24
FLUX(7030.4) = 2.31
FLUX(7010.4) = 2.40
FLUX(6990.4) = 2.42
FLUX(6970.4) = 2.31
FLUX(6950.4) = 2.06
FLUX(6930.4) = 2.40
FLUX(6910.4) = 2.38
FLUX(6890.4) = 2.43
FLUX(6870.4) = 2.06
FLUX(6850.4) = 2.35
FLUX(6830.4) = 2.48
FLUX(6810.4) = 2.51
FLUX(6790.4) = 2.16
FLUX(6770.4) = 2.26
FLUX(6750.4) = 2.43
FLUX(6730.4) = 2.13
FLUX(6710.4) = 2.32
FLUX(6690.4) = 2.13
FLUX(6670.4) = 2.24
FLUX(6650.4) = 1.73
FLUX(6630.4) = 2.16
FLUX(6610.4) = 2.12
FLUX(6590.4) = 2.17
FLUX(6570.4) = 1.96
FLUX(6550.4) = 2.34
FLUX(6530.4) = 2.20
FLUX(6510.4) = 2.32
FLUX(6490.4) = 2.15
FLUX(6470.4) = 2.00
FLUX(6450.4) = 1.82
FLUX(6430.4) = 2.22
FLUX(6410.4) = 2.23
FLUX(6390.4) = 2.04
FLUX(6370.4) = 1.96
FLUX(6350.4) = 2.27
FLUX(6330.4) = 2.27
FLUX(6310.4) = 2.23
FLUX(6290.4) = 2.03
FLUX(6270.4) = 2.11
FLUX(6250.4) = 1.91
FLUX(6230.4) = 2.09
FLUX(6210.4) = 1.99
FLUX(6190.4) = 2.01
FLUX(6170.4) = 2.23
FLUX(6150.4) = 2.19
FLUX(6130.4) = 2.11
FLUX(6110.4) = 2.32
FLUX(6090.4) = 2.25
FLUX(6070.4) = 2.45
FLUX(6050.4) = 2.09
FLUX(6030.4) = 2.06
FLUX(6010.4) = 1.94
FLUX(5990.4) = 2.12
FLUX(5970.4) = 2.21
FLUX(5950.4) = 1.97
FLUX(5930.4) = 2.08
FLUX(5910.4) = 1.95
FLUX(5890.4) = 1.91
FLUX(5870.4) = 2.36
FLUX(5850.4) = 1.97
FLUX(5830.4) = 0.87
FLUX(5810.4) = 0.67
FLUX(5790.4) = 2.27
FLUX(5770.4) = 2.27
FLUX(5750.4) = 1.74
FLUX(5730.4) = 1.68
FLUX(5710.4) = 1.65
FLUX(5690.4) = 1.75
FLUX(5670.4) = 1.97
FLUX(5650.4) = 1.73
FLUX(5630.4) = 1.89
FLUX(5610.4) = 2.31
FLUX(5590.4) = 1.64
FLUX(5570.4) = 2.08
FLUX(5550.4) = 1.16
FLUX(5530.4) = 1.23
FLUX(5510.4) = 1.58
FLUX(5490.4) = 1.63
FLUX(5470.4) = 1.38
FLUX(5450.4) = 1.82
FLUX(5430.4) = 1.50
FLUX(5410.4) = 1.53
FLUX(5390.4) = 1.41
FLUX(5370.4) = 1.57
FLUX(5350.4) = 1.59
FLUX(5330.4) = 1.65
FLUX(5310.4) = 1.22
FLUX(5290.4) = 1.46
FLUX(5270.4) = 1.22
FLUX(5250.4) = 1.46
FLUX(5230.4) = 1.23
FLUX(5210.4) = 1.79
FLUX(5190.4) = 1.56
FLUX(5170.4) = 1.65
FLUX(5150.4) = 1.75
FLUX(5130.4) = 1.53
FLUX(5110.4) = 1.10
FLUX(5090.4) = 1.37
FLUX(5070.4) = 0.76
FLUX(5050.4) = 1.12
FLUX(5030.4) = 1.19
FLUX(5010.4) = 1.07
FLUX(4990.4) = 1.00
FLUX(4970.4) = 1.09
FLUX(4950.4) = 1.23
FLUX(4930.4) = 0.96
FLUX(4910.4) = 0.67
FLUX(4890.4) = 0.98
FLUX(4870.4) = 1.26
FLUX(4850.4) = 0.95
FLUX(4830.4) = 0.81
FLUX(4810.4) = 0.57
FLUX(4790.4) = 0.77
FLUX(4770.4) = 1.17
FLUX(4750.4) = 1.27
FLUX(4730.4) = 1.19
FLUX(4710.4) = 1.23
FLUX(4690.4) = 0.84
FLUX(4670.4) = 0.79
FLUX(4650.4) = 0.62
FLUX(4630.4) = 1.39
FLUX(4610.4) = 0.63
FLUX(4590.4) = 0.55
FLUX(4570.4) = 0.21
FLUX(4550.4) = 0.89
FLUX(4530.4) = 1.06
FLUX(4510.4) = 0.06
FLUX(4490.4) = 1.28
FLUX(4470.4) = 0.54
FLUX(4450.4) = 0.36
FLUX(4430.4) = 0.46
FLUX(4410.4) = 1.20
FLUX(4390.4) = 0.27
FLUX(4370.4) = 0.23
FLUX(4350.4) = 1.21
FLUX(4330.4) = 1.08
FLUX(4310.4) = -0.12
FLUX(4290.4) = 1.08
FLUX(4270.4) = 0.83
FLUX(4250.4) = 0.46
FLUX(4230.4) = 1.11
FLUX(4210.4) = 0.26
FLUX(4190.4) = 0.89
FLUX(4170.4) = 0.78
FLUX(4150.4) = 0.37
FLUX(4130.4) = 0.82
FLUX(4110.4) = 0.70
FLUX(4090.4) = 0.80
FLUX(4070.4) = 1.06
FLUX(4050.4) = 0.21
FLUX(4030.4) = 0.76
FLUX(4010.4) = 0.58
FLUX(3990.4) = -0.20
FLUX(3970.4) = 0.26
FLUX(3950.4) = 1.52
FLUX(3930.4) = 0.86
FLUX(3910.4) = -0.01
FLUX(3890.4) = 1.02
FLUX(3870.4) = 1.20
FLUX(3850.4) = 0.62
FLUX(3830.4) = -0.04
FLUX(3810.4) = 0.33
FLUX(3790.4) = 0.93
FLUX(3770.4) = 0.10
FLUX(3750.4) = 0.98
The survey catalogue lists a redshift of 0.29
